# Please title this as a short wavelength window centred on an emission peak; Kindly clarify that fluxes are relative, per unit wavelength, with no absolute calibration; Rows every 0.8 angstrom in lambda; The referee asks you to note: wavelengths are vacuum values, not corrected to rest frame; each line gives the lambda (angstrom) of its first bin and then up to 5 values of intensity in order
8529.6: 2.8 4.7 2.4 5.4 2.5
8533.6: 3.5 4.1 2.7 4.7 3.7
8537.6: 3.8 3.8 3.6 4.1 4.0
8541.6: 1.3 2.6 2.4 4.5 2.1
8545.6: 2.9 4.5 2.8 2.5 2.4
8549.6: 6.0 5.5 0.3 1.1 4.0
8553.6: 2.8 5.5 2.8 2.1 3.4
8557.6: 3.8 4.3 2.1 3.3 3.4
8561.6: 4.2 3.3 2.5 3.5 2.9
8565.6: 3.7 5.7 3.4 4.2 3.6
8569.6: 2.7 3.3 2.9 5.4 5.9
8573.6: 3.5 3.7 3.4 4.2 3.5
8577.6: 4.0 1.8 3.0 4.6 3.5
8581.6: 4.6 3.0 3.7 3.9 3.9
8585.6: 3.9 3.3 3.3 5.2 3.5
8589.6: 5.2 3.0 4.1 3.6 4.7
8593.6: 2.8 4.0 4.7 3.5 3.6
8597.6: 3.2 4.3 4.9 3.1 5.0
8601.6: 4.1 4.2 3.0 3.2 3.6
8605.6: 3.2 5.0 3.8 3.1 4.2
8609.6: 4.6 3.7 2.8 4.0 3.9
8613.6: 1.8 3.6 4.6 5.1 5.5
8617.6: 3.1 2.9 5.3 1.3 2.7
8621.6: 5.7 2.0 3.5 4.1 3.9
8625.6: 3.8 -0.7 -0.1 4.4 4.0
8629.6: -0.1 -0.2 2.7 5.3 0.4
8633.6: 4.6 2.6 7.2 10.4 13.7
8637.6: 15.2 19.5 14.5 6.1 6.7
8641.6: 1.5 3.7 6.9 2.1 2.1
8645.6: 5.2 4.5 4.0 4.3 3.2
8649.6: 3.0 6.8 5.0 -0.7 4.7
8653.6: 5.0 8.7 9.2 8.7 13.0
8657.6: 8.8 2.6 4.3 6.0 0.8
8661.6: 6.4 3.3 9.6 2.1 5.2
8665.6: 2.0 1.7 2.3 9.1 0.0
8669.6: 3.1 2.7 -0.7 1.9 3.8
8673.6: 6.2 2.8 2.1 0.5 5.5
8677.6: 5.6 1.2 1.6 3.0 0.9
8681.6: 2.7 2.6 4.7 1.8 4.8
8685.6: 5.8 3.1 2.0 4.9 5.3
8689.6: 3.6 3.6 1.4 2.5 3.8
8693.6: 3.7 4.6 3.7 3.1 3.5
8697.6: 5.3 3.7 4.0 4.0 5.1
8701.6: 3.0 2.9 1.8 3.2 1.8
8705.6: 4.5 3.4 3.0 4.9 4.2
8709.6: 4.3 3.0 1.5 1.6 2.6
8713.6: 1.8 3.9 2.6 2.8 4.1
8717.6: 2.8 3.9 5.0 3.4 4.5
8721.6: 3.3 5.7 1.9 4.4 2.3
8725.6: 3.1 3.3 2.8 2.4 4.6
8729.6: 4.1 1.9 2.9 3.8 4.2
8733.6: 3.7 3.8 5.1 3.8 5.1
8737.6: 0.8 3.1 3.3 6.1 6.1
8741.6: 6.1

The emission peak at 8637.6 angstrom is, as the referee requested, [S II]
